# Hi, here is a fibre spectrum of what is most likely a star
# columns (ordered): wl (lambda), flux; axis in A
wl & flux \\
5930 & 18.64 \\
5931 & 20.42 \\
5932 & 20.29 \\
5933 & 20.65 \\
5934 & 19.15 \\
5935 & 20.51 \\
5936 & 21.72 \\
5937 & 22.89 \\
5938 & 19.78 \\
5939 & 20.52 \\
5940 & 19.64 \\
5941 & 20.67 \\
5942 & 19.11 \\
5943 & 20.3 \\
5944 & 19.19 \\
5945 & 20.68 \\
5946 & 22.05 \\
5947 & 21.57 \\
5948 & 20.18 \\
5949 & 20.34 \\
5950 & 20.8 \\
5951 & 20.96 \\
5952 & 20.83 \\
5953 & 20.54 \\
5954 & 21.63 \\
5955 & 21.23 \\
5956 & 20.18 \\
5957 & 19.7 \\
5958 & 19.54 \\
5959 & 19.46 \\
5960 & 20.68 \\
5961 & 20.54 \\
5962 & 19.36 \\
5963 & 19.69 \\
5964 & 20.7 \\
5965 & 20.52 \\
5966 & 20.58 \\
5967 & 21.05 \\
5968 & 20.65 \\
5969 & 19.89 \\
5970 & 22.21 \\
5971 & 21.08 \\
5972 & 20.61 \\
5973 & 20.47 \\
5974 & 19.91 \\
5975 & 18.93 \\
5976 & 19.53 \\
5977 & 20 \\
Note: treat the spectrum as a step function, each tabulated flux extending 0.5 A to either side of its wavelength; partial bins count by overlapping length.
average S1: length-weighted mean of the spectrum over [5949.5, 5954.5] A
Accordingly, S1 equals 21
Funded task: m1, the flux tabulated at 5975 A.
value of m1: 18.93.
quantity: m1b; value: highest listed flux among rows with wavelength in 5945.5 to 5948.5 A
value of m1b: 22.05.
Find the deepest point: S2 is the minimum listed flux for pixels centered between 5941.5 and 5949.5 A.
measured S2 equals 19.11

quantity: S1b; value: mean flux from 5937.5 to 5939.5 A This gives 20.1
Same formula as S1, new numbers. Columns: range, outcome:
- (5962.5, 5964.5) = 20.2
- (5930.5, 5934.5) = 20.1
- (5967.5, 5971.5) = 21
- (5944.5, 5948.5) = 21.1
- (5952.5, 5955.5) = 21.1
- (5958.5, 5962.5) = 20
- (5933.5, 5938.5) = 20.8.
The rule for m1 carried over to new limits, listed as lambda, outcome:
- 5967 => 21.05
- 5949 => 20.34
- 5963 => 19.69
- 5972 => 20.61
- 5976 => 19.53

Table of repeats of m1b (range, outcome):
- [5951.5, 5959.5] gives 21.63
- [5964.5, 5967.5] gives 21.05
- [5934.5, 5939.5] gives 22.89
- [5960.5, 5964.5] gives 20.7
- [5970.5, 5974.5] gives 21.08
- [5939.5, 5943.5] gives 20.67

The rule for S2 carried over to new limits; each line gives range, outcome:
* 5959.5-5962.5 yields 19.36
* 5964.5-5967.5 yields 20.52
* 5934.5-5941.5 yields 19.64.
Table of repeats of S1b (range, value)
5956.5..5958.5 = 19.6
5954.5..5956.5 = 20.7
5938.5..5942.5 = 20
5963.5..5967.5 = 20.7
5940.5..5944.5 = 19.8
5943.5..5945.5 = 19.9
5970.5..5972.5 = 20.8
